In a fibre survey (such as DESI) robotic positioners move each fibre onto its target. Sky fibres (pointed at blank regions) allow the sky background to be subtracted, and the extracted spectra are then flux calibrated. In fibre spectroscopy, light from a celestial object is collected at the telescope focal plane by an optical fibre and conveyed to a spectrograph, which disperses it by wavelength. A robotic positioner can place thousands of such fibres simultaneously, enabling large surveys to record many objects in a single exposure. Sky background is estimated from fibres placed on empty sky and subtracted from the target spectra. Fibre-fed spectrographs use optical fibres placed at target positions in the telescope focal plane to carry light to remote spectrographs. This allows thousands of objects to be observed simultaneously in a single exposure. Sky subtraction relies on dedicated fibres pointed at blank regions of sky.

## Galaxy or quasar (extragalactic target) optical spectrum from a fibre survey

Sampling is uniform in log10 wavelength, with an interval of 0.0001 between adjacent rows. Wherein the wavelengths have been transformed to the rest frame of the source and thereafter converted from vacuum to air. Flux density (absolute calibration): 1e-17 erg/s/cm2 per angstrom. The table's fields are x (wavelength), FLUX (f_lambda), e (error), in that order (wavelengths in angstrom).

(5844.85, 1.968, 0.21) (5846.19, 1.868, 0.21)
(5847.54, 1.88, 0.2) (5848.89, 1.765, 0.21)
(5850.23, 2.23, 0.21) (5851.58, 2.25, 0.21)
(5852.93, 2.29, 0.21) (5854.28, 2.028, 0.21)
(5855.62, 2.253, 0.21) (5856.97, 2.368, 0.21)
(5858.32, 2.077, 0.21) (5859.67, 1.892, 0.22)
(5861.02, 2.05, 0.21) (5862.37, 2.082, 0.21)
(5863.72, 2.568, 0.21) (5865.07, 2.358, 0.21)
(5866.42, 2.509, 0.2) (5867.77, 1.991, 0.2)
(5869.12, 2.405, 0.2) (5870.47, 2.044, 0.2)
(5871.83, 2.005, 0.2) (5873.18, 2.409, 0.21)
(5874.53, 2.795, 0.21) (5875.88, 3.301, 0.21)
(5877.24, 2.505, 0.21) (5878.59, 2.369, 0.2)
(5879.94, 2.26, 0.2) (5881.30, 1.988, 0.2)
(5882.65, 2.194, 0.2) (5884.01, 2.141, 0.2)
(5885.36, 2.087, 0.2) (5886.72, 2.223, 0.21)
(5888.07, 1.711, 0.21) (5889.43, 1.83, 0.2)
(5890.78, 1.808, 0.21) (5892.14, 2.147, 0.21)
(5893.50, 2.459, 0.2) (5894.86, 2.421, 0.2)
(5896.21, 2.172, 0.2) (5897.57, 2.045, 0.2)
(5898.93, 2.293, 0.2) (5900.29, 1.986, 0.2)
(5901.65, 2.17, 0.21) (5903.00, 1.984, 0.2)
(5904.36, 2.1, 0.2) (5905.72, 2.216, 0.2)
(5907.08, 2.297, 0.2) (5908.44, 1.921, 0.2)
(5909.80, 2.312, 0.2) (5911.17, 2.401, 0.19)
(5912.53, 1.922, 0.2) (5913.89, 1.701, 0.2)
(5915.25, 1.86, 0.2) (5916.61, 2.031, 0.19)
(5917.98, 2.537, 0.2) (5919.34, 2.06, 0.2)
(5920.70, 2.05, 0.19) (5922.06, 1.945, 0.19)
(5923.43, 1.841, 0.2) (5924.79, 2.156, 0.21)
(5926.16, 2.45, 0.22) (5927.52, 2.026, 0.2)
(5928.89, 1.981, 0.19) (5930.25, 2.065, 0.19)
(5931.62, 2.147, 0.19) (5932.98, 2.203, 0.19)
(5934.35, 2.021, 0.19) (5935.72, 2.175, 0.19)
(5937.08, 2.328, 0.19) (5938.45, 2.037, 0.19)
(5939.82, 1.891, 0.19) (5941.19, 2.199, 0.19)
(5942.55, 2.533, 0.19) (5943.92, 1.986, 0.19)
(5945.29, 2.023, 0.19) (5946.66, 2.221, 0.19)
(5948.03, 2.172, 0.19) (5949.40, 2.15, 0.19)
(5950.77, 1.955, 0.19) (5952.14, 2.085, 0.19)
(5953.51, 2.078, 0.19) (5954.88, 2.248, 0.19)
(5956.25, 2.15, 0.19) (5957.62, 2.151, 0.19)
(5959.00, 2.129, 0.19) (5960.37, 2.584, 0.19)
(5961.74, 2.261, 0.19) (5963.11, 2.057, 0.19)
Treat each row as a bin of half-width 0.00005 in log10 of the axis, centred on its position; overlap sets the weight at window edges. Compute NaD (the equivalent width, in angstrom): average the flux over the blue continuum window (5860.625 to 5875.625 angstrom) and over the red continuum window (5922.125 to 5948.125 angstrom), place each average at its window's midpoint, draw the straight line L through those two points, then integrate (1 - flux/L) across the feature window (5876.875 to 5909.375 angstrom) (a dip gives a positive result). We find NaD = 1.6 angstrom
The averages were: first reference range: 2.33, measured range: 2.14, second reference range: 2.12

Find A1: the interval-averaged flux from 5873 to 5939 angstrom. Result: 2.16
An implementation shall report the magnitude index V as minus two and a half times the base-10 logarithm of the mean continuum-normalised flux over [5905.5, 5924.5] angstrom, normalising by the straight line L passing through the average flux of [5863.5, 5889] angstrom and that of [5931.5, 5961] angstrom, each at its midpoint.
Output 0.07 mag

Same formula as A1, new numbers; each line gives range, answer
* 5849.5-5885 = 2.28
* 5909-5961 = 2.13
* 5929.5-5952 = 2.13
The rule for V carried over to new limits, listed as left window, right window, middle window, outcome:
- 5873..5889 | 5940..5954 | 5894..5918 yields 0.06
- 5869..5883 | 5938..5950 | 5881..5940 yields 0.08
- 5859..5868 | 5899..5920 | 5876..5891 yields 0.01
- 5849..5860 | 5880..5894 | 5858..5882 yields -0.10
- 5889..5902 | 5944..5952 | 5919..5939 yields 0.00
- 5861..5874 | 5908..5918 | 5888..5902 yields 0.01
